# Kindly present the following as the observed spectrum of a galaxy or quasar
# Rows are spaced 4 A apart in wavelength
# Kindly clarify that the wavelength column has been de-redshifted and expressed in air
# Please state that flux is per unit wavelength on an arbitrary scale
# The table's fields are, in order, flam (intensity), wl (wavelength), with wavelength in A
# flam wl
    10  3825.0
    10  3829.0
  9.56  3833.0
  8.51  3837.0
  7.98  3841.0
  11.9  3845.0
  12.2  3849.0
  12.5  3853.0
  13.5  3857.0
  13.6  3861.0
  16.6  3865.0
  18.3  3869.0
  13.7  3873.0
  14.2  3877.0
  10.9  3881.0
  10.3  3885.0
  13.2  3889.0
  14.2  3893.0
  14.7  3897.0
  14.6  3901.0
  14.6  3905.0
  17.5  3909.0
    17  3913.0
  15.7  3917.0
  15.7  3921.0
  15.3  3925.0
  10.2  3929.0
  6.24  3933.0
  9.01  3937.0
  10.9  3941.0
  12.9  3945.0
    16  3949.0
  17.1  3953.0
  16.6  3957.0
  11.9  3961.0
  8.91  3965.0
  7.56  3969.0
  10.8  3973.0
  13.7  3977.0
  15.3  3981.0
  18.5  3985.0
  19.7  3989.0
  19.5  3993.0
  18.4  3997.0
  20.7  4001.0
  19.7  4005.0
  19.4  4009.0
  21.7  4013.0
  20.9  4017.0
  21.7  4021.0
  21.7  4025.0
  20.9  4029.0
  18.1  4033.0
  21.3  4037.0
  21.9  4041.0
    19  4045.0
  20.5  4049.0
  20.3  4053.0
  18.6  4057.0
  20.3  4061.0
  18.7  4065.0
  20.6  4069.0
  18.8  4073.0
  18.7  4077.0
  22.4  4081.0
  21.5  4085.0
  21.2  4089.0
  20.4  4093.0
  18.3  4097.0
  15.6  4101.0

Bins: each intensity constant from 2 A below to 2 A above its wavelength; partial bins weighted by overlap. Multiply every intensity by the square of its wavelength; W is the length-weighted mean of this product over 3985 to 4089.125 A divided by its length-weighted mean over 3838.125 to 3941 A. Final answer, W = 1.64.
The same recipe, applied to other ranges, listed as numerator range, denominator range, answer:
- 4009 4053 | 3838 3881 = 1.71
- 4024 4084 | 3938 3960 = 1.48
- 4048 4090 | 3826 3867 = 1.94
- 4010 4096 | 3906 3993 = 1.56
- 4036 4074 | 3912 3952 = 1.65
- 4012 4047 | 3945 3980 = 1.67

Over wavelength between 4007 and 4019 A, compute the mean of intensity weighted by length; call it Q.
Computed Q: 20.7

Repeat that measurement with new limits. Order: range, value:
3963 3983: 11.3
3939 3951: 13.3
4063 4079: 19.2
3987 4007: 19.6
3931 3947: 9.76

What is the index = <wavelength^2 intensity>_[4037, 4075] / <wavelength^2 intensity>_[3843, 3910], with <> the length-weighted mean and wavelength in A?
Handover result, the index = 1.6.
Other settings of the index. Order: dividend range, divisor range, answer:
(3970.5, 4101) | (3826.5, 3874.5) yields 1.73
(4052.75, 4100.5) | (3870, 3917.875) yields 1.52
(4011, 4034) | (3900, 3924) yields 1.39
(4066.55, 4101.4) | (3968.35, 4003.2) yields 1.27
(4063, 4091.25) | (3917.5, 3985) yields 1.71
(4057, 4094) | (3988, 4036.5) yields 1.03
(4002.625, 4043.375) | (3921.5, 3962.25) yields 1.69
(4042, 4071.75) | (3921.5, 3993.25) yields 1.57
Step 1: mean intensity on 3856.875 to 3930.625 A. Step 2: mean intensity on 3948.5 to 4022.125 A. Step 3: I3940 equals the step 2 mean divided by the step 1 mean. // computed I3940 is 1.16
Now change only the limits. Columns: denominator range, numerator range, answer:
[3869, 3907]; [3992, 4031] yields 1.50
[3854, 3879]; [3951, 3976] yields 0.82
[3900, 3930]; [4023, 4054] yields 1.34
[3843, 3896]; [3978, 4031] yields 1.46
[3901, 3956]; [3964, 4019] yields 1.23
